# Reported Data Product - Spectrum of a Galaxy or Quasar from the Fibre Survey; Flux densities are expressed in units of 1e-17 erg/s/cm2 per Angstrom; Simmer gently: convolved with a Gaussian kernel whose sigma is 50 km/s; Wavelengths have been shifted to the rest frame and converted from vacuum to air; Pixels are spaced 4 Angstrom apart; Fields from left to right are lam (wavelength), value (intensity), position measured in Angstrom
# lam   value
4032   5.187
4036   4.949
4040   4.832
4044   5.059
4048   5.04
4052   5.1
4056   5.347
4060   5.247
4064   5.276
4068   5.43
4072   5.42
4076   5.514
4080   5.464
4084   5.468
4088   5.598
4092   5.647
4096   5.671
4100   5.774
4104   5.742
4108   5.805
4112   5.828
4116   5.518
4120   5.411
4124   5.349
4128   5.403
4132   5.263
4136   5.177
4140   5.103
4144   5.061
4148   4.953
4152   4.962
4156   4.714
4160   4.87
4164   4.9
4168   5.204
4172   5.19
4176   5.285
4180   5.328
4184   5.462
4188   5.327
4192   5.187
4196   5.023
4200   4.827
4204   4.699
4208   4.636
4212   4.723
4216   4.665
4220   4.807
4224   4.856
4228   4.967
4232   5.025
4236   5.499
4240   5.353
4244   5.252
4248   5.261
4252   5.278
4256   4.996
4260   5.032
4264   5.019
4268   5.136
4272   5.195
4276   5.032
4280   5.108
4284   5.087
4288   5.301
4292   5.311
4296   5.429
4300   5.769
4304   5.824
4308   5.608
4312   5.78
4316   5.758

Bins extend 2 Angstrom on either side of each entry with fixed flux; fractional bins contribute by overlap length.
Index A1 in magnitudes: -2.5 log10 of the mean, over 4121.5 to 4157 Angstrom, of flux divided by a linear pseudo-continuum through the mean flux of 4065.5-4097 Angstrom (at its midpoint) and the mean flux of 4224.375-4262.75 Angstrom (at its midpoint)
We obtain 0.06 mag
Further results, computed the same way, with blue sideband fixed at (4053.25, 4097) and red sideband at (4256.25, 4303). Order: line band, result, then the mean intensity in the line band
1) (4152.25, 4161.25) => 0.116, 4.82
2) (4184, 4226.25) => 0.086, 4.9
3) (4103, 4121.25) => -0.050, 5.67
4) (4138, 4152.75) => 0.073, 5.02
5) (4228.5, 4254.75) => 0.003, 5.25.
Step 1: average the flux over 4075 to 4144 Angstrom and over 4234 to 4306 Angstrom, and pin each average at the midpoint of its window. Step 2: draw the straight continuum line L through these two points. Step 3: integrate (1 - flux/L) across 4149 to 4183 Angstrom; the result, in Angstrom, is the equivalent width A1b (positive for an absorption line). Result 2.2 Angstrom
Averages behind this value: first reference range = 5.5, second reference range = 5.27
